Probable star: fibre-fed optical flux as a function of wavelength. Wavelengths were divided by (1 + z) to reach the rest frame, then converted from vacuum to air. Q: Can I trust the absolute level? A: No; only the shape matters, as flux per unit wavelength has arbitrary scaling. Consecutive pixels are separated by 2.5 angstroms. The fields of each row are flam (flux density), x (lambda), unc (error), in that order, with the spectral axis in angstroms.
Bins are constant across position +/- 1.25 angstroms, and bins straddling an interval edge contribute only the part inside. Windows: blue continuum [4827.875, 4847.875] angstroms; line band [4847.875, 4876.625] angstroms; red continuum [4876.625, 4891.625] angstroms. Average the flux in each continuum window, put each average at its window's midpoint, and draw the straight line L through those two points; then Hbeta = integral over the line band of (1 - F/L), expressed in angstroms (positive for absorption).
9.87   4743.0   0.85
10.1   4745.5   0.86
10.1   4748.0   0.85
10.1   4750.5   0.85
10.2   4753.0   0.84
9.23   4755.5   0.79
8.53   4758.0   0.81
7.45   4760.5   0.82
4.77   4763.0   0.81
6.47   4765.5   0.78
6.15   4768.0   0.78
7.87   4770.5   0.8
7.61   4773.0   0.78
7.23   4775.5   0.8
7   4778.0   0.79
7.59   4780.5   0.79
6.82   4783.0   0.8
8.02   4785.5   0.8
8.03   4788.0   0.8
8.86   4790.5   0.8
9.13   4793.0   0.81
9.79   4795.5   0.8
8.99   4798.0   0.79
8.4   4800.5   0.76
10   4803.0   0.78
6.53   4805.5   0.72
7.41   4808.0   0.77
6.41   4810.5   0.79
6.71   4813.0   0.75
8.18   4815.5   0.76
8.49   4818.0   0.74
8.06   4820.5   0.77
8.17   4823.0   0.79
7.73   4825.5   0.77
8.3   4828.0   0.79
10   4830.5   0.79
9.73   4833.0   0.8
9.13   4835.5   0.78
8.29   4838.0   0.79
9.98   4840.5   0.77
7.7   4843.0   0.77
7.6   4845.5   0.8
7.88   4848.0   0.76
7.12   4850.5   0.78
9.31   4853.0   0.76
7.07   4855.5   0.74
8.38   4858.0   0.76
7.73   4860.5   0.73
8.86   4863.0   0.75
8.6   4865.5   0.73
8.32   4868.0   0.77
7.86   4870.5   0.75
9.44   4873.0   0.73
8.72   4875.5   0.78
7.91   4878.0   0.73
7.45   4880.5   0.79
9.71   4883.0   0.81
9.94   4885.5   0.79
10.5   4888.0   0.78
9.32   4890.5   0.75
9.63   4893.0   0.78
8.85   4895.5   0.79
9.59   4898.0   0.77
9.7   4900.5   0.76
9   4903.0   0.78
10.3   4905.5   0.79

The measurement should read 2.2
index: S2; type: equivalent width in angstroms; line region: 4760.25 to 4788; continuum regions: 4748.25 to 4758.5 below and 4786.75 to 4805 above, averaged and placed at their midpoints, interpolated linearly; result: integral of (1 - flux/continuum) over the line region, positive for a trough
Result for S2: 6.7 angstroms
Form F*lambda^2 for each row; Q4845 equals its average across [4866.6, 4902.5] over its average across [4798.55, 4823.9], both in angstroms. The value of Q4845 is 1.19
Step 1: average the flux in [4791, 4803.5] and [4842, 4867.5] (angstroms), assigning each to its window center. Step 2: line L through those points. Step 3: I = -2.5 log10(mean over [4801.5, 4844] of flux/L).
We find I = 0.05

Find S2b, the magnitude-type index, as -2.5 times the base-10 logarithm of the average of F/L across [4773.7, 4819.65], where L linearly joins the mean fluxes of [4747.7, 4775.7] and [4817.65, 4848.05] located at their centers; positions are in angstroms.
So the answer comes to 0.036 mag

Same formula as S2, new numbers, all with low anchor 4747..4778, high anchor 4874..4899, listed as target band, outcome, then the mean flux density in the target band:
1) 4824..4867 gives 1.5 angstroms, 8.43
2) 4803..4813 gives 1.4 angstroms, 7.18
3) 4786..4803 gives -1.4 angstroms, 8.91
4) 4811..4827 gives 1.2 angstroms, 7.83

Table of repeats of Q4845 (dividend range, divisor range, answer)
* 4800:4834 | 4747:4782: 1.06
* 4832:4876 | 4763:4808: 1.11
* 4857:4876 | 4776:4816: 1.10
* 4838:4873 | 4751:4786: 1.13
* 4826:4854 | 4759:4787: 1.26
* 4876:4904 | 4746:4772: 1.20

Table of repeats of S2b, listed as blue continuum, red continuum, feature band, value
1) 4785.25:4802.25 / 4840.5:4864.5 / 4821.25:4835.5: -0.05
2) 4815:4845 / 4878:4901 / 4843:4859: 0.13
